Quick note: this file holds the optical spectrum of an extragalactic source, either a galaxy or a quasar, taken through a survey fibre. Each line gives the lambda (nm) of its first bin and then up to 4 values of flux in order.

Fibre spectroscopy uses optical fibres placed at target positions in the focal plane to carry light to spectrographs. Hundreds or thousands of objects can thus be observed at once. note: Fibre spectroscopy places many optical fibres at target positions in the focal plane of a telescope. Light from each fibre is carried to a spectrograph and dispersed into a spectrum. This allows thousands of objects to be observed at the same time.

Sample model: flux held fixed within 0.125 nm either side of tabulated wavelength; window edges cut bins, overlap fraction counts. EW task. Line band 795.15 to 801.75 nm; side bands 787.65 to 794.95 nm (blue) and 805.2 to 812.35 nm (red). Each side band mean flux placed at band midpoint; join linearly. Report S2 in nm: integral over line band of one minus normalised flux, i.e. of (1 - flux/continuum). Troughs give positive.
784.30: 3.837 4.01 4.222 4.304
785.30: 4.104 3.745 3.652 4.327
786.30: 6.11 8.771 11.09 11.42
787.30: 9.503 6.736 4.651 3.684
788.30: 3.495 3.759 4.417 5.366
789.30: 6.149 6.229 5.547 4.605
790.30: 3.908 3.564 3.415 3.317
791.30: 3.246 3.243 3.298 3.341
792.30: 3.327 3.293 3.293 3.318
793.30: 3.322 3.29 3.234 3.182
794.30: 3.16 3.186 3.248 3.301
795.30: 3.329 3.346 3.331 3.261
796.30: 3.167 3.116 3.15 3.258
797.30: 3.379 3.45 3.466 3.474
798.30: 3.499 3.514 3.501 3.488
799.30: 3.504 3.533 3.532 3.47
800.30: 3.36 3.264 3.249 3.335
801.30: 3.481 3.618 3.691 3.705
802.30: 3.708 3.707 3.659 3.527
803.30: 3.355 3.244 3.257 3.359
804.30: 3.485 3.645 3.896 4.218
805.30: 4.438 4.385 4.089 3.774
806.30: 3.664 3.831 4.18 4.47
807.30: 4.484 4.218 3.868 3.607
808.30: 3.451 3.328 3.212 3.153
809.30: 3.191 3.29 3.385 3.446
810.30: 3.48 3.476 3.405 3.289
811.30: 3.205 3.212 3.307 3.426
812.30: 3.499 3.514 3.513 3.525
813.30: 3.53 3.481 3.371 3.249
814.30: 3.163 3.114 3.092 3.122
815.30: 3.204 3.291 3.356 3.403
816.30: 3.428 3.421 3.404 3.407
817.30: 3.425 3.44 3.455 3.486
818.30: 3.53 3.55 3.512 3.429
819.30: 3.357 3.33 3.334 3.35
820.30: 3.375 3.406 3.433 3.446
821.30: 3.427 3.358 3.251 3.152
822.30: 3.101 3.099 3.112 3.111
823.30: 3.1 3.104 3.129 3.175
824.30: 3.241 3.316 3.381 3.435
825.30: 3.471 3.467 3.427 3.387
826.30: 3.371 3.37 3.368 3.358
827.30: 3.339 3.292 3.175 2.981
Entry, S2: 0.647 nm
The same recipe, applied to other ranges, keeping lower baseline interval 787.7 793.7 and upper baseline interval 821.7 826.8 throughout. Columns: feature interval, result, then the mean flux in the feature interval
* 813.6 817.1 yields 0.16 nm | 3.29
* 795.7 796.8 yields 0.18 nm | 3.21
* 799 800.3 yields 0.10 nm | 3.49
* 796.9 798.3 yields 0.15 nm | 3.41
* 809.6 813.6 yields 0.12 nm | 3.41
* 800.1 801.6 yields 0.15 nm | 3.38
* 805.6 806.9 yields -0.11 nm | 3.93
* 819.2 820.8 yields -0.01 nm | 3.36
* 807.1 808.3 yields -0.13 nm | 4.01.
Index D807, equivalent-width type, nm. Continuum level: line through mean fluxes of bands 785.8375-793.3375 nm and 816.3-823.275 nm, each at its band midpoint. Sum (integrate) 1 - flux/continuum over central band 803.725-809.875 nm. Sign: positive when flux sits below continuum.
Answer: 0.46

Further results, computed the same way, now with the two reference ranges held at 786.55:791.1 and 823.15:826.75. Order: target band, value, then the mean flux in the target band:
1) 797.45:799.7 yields 0.70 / 3.49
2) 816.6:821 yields 0.35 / 3.43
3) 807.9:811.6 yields 0.84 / 3.35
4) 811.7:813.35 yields 0.27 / 3.47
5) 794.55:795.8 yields 0.47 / 3.3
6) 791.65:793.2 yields 0.61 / 3.31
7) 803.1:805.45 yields 0.52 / 3.66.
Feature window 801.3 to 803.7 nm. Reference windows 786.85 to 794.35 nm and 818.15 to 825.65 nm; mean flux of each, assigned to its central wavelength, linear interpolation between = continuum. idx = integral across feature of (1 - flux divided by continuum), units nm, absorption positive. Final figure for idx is 0.28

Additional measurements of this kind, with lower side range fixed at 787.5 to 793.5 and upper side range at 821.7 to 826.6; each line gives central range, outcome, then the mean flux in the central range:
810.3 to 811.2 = 0.05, 3.4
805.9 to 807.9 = -0.21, 4.06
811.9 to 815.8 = 0.18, 3.34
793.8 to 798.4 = 0.74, 3.29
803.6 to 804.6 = 0.09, 3.41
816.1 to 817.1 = 0.01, 3.41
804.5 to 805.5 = -0.10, 4.1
